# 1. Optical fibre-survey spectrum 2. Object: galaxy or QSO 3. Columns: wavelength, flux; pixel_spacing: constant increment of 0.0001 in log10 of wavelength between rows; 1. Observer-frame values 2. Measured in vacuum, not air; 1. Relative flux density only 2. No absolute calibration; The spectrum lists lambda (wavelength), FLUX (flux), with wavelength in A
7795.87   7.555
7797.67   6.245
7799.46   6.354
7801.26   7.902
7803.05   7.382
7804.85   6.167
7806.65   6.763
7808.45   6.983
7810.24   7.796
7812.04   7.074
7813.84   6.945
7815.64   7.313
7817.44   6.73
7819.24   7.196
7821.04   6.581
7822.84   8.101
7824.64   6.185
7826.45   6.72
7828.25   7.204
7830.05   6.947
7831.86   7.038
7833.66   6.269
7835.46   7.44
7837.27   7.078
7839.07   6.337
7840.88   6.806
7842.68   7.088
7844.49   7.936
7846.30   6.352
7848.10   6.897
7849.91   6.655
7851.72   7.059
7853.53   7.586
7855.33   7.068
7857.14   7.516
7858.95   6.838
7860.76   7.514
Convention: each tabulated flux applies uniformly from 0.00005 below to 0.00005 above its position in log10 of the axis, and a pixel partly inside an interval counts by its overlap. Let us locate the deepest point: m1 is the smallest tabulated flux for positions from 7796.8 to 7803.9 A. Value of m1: 6.245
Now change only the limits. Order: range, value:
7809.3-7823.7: 6.581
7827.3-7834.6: 6.269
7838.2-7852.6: 6.337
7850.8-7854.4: 7.059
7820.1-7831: 6.185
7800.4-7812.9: 6.167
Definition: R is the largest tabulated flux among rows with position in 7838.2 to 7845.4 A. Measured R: 7.936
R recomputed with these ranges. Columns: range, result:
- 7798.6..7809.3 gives 7.902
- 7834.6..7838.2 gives 7.44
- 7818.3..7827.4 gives 8.101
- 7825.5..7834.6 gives 7.204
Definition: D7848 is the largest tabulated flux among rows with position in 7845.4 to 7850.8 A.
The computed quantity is 6.897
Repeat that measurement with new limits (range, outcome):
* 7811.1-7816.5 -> 7.313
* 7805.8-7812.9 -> 7.796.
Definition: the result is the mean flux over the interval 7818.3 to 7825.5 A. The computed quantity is 7.02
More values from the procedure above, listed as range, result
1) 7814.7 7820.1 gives 7.08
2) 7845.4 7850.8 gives 6.64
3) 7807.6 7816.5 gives 7.23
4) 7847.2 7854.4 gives 7.04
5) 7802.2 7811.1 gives 7.01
